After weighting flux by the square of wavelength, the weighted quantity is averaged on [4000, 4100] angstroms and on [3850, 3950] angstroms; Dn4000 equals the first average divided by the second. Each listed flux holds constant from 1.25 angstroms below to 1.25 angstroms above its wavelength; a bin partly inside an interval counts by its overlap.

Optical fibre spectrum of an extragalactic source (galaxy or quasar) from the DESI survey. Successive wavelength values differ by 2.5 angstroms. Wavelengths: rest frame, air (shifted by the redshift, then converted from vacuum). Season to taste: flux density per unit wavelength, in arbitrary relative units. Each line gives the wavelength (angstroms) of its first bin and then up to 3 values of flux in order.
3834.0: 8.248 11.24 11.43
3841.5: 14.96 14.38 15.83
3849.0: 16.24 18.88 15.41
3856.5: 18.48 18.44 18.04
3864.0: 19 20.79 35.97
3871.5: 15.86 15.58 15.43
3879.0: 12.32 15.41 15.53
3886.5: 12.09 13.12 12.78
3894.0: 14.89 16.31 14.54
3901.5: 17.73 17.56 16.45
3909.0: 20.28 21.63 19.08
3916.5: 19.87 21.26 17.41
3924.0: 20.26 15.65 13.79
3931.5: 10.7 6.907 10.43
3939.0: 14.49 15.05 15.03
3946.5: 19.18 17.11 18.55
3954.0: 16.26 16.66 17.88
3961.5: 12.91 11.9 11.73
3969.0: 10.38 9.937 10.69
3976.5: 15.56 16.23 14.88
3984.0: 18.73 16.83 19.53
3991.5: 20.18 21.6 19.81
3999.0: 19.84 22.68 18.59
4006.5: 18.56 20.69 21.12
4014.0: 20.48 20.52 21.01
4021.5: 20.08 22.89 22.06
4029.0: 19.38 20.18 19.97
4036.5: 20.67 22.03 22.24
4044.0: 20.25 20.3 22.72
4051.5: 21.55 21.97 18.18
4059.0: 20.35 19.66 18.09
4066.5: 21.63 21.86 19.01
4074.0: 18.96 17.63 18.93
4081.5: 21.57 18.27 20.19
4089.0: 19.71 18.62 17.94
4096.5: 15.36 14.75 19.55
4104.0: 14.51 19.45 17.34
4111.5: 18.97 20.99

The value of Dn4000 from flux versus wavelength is 1.29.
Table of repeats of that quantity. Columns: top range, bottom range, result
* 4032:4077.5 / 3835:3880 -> 1.32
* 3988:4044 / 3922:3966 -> 1.44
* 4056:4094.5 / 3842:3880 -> 1.20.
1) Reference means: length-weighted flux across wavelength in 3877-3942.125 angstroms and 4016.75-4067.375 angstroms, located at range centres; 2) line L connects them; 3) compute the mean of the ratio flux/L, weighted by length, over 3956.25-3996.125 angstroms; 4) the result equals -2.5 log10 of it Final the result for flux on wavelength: 0.18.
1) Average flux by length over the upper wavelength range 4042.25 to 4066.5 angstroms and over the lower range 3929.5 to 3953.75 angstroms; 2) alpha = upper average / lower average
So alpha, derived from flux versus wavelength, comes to 1.44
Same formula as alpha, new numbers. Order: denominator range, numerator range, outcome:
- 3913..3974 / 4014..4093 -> 1.36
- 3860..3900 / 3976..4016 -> 1.14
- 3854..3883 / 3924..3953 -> 0.79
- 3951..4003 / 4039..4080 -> 1.24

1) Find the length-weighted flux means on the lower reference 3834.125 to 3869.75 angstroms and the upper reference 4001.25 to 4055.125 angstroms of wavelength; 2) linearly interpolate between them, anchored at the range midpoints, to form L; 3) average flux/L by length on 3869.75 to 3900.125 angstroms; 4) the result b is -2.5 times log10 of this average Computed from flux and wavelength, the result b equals 0.20 mag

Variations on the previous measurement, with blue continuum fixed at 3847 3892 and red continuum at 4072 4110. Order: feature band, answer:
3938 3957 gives 0.06 mag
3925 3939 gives 0.42 mag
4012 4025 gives -0.17 mag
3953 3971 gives 0.27 mag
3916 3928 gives -0.08 mag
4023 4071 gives -0.16 mag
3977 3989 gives 0.05 mag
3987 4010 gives -0.13 mag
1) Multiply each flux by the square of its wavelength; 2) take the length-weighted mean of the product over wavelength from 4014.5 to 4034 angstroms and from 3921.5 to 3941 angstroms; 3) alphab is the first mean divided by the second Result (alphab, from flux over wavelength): 1.6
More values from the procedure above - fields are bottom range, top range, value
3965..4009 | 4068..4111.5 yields 1.15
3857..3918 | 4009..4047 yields 1.28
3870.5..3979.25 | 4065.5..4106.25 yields 1.32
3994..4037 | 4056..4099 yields 0.96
